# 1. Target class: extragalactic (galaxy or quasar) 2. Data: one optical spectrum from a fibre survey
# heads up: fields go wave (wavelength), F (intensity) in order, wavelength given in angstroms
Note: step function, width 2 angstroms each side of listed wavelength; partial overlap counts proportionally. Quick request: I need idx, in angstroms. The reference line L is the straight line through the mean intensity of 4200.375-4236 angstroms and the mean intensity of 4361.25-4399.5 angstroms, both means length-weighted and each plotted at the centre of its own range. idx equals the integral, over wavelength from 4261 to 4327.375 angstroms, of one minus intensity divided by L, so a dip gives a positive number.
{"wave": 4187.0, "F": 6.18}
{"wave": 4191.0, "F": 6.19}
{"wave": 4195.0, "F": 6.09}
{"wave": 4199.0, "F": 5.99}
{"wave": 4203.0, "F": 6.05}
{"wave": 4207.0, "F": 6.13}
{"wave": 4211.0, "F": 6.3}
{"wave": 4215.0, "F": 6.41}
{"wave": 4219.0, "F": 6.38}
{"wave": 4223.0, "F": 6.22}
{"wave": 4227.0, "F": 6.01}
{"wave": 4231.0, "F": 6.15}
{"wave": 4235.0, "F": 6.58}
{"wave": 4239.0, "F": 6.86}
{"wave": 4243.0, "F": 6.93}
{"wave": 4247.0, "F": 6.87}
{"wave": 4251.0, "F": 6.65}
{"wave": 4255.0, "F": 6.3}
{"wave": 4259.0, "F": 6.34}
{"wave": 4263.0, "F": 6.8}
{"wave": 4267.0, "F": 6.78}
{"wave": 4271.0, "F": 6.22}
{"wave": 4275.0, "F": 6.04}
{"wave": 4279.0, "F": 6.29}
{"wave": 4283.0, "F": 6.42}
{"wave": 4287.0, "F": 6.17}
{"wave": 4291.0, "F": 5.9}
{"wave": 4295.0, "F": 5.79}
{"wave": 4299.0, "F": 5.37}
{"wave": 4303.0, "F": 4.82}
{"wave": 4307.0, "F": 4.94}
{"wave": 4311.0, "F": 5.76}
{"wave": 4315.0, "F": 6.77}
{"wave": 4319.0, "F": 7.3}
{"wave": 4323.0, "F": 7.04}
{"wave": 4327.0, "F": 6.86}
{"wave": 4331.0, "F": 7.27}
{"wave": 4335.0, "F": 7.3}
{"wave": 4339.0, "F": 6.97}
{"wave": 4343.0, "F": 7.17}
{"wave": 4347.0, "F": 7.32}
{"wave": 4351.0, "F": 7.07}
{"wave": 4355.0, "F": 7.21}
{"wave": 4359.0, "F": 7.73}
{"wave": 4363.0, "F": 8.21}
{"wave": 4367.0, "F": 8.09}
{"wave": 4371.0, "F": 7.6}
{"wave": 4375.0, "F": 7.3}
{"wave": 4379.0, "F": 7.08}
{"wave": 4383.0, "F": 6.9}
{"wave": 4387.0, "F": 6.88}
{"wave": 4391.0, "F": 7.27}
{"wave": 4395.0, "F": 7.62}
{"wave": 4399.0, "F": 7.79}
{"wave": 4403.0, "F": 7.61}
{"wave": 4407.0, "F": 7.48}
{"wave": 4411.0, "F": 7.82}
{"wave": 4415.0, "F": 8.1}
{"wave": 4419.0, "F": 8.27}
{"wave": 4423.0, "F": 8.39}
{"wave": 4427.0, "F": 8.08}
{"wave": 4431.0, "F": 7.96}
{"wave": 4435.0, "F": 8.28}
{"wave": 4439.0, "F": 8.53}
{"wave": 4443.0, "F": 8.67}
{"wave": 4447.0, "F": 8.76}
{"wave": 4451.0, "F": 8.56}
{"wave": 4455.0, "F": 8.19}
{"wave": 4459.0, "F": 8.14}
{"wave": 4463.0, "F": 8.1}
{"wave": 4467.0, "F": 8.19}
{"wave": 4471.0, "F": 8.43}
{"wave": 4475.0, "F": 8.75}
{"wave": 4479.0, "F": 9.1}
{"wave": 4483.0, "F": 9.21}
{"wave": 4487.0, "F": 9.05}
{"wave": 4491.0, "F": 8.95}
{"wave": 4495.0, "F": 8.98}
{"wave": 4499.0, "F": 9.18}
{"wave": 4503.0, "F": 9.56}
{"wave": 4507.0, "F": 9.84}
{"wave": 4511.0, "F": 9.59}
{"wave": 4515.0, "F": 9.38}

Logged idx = 6.13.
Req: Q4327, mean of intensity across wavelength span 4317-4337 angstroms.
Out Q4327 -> 7.15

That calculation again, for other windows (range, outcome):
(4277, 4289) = 6.29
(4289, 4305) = 5.47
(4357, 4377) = 7.79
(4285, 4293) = 6.04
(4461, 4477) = 8.37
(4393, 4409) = 7.62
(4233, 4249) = 6.81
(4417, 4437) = 8.2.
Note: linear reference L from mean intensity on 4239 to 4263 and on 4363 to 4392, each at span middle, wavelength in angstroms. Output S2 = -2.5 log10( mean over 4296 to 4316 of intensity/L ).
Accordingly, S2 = 0.260 mag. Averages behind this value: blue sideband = 6.65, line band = 5.48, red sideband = 7.37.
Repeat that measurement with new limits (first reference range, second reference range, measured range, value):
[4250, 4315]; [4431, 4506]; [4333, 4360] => -0.04 mag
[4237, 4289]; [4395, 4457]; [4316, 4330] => 0.01 mag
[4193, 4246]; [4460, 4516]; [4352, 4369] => 0.00 mag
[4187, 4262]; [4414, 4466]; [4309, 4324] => 0.08 mag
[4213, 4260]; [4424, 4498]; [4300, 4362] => 0.09 mag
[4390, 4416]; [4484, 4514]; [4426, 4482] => 0.01 mag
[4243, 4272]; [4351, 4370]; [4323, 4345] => 0.05 mag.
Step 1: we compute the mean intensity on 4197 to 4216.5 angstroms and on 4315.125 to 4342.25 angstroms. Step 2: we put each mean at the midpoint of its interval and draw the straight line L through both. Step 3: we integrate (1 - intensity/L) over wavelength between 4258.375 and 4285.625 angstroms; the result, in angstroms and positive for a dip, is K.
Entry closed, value 1.0 angstroms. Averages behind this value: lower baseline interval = 6.17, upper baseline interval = 7.1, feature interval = 6.41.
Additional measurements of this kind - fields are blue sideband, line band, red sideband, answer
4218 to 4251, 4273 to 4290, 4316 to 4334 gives 1.5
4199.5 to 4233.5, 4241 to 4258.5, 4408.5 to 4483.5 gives -0.4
